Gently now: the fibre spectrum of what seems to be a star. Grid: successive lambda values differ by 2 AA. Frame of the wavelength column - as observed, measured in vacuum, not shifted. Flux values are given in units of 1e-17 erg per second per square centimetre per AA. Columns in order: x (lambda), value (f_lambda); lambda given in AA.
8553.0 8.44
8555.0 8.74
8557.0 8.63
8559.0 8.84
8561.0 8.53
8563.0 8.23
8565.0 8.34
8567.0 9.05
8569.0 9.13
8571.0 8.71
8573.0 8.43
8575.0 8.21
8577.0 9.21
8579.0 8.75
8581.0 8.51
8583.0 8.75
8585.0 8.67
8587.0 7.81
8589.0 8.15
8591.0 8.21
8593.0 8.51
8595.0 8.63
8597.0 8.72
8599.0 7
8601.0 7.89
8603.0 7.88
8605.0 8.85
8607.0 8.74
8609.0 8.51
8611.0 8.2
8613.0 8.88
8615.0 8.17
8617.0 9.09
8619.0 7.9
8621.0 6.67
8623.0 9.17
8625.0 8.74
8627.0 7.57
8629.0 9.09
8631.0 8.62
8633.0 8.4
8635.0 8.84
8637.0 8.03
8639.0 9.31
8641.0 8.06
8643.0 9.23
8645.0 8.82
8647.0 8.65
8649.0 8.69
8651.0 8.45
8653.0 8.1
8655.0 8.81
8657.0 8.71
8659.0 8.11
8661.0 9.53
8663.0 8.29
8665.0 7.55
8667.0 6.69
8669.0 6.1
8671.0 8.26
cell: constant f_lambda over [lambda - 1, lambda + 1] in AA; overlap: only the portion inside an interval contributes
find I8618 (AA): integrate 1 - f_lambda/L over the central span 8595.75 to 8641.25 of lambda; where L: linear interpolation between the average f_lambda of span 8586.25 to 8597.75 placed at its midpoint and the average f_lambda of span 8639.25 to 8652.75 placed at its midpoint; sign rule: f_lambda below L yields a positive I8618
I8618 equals 0.7 AA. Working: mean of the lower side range 8.34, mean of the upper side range 8.66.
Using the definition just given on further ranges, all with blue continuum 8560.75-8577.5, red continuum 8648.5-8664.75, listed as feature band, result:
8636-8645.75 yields -0.2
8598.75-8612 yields 0.6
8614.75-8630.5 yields 0.5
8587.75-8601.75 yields 0.7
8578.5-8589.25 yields 0.2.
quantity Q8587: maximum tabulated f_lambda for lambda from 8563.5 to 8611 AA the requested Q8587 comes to 9.21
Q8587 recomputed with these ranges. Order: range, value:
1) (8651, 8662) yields 9.53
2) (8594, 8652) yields 9.31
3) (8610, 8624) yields 9.17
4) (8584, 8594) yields 8.67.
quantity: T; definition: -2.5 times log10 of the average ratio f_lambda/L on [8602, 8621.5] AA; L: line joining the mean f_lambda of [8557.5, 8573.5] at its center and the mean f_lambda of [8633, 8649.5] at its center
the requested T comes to 0.04 mag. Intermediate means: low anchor 8.66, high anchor 8.69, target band 8.33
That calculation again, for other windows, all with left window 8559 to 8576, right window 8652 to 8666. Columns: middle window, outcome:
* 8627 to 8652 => -0.02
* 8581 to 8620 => 0.02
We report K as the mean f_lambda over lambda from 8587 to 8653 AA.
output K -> 8.41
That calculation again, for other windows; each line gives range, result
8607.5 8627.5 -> 8.32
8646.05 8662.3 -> 8.62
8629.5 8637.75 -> 8.52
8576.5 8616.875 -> 8.41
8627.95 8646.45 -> 8.71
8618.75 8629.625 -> 8.18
